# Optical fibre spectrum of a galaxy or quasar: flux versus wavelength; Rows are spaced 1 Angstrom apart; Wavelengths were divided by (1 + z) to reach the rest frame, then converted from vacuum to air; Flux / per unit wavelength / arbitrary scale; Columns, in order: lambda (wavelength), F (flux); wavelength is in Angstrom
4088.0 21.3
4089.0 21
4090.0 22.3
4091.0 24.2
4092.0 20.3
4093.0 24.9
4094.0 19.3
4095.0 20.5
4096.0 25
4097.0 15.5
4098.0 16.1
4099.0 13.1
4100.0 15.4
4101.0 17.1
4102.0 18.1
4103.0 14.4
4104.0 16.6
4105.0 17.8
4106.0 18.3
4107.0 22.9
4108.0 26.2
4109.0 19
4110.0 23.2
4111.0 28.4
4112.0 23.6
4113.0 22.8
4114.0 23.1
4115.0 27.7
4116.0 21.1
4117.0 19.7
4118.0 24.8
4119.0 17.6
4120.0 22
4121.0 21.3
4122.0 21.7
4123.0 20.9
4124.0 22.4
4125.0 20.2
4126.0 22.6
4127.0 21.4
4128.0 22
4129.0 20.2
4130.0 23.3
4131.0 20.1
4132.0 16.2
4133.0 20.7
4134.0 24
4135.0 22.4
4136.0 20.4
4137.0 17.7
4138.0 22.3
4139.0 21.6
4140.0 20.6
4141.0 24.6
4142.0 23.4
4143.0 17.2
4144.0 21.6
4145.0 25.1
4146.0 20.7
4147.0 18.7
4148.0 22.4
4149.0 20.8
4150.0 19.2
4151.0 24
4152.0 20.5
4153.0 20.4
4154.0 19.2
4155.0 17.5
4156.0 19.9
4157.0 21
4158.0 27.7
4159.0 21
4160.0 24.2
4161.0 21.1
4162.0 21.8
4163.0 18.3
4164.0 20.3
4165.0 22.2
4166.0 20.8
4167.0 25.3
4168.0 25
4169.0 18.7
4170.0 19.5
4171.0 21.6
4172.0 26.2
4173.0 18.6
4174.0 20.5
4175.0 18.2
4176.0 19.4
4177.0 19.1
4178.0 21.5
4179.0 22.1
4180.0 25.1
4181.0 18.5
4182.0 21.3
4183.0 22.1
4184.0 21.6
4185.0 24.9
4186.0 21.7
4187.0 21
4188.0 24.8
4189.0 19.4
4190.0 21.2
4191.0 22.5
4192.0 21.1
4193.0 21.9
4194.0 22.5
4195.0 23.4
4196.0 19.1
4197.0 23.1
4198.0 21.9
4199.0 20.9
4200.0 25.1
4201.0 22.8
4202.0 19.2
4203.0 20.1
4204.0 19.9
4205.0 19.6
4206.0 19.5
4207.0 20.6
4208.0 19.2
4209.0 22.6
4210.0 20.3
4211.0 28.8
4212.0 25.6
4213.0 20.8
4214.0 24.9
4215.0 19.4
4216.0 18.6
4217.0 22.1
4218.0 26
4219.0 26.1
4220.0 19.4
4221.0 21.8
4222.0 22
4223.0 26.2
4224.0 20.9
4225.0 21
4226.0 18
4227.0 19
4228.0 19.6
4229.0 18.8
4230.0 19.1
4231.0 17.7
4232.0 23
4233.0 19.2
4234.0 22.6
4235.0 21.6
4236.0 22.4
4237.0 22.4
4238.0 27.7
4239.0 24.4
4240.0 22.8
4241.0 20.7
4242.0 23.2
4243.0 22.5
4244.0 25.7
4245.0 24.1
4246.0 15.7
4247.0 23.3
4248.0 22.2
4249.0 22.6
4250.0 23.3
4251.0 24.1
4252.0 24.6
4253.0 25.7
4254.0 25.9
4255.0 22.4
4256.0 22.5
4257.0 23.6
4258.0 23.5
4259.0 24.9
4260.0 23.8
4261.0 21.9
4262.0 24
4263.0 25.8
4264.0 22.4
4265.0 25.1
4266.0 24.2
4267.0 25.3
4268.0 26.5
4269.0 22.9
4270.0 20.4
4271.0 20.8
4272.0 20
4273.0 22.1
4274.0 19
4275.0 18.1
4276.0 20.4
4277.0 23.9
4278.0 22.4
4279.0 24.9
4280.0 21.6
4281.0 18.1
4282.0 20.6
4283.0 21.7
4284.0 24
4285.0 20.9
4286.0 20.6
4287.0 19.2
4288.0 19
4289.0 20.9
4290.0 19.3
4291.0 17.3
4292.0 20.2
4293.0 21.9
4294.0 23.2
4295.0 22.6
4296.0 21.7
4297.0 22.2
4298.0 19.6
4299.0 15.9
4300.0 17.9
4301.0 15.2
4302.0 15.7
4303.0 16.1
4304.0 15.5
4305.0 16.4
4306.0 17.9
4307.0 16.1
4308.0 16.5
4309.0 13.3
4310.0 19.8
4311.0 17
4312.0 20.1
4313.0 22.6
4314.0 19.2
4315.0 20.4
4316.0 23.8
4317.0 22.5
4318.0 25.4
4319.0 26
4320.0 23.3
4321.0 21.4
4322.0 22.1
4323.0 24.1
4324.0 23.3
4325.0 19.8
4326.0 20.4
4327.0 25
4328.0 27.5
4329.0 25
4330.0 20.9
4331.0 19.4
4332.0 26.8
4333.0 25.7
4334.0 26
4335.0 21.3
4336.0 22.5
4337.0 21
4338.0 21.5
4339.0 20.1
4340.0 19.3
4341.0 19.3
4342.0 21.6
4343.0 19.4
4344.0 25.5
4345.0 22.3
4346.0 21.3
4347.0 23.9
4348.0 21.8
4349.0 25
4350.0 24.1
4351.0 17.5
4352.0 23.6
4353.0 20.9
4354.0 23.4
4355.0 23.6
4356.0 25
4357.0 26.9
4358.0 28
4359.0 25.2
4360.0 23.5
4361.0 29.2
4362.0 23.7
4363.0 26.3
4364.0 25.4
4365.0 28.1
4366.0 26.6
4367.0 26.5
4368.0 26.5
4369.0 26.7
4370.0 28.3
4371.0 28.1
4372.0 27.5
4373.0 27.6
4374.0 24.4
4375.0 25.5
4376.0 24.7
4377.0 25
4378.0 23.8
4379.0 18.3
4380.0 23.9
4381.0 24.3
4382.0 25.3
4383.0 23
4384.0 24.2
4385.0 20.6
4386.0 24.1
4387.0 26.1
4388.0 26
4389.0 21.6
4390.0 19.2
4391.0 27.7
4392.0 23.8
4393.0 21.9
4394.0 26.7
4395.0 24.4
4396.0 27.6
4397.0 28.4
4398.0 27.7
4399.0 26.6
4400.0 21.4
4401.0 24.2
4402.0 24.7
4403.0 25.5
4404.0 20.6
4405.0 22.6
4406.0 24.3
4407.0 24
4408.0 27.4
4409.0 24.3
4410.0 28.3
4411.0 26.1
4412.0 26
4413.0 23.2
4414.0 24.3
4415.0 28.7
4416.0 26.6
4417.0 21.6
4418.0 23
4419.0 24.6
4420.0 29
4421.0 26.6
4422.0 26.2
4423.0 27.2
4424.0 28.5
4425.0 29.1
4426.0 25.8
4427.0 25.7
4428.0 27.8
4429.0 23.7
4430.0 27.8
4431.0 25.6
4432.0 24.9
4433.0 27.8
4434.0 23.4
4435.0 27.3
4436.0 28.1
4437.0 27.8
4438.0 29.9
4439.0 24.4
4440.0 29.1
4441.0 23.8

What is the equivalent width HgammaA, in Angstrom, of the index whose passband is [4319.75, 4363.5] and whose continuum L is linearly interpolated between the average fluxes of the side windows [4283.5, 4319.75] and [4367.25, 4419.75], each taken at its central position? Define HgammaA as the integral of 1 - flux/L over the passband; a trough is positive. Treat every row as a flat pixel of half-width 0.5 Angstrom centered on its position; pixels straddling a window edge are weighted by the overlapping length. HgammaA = -2.4 Angstrom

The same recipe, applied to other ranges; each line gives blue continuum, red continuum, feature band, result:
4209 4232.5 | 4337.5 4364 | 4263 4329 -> 4.91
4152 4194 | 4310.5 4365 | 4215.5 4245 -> 0.08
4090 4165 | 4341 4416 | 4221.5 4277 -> 0.83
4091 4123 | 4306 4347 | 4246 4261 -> -1.46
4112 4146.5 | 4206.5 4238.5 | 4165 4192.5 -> 0.19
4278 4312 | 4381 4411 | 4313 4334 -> -2.44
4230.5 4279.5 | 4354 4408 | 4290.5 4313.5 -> 5.03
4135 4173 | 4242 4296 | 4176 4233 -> 0.65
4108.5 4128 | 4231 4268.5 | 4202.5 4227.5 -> 1.46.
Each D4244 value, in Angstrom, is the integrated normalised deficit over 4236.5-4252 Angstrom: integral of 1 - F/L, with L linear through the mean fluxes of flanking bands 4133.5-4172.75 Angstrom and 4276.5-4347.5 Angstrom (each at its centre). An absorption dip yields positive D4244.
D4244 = -1.3 Angstrom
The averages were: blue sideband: 21.5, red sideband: 21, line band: 23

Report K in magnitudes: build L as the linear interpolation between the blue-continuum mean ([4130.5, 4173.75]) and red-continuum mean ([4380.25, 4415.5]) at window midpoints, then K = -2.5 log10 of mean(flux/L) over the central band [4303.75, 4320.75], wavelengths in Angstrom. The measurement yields 0.18 mag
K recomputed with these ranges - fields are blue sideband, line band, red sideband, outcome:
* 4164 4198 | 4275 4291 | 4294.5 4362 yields 0.03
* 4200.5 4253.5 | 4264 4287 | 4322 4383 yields 0.04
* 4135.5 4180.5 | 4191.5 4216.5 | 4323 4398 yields 0.01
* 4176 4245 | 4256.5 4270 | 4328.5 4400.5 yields -0.06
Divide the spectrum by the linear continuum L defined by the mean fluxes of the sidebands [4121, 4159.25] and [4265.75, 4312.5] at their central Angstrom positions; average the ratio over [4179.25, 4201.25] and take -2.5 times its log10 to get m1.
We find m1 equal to -0.07 mag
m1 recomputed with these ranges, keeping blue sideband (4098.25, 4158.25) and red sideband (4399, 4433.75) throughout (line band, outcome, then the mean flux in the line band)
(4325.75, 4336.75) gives 0.021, 23.7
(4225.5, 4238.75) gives 0.083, 20.9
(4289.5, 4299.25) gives 0.151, 20.5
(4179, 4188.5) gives -0.025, 22.3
